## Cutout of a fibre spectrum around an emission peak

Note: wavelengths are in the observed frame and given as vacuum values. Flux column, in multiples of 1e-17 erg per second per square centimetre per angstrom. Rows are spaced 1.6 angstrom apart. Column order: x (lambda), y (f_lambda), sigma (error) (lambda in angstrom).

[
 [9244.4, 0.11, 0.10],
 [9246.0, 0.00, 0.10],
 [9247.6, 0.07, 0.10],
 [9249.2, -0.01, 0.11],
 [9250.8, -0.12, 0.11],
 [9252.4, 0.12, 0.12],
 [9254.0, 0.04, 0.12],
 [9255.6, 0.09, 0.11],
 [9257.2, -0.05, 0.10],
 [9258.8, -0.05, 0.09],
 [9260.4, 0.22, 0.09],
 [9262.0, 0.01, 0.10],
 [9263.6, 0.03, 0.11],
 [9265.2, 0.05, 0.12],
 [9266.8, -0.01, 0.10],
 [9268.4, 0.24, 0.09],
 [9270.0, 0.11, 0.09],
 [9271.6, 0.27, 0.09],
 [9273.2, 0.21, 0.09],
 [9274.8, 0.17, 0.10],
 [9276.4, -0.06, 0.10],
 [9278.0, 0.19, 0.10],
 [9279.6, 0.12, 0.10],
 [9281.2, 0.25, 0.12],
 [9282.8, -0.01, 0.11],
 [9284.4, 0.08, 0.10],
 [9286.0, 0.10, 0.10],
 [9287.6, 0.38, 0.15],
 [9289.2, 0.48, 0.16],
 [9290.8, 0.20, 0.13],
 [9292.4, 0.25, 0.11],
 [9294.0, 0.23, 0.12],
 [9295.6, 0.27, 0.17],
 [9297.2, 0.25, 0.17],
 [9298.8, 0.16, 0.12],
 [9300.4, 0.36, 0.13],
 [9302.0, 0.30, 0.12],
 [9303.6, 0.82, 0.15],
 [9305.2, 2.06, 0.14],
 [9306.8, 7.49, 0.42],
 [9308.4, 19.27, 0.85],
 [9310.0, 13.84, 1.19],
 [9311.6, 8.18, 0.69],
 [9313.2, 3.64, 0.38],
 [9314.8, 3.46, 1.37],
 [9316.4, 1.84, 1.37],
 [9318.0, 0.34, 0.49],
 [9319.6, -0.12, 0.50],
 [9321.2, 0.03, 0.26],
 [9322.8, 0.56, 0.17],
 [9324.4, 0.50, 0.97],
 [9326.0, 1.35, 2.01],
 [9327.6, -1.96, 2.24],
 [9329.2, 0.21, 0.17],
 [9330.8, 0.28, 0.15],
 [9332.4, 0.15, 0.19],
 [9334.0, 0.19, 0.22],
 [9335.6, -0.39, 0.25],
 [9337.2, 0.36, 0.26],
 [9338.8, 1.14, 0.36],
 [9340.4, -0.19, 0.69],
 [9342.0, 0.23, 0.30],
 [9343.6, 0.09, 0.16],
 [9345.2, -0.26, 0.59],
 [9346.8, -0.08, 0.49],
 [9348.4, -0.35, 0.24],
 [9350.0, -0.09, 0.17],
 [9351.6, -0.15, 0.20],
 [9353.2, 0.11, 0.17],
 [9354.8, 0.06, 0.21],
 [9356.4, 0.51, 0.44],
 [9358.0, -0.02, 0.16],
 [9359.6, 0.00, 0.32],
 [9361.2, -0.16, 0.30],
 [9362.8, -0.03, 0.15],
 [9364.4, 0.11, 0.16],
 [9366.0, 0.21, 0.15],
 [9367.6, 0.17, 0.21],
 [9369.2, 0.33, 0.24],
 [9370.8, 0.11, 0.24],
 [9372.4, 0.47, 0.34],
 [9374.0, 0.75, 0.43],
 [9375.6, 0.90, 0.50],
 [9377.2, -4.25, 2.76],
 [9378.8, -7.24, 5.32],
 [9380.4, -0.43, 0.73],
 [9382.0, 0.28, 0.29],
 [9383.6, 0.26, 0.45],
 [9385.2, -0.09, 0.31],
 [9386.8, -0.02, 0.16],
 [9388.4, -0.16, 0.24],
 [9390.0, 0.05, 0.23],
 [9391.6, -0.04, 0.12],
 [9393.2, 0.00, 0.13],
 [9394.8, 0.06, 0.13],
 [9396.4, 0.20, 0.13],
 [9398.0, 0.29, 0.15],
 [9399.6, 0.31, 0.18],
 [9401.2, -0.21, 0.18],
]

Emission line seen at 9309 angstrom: [O III]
